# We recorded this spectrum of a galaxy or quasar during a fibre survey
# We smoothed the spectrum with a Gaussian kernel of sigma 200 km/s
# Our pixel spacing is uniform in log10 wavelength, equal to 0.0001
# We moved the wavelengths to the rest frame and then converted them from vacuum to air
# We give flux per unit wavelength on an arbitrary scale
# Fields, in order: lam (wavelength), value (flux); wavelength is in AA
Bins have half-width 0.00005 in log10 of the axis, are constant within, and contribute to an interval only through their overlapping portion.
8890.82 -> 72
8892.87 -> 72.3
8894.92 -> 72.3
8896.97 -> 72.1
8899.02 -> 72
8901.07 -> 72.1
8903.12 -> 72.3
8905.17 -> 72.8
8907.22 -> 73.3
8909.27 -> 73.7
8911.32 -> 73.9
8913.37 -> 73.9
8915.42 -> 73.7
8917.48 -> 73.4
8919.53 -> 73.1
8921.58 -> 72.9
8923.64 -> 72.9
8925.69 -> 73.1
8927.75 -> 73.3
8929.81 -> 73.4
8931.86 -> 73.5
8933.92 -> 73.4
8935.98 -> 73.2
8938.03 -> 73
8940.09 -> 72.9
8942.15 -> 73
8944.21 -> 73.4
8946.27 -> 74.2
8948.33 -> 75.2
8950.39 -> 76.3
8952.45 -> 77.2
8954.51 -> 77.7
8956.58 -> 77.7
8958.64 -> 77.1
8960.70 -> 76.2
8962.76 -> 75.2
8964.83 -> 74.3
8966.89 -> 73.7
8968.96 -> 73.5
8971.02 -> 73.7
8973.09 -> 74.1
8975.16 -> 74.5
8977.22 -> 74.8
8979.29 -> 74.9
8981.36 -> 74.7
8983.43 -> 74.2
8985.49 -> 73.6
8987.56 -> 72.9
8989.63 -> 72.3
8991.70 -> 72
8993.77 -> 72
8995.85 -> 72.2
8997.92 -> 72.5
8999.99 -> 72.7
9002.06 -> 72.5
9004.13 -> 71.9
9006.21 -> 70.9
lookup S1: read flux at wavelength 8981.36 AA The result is 74.7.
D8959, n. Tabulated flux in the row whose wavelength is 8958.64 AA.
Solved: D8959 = 77.1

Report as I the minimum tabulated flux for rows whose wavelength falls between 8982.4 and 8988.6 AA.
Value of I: 72.9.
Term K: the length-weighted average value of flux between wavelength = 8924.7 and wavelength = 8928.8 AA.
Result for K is 73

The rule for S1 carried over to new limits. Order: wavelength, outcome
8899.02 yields 72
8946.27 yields 74.2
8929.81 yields 73.4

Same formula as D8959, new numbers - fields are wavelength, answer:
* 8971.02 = 73.7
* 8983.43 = 74.2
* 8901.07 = 72.1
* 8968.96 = 73.5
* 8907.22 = 73.3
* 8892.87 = 72.3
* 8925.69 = 73.1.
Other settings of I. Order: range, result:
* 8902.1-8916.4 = 72.3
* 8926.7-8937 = 73.2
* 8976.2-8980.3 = 74.8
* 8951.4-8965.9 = 74.3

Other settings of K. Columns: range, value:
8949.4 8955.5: 77.1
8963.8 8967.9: 74.1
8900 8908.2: 72.6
